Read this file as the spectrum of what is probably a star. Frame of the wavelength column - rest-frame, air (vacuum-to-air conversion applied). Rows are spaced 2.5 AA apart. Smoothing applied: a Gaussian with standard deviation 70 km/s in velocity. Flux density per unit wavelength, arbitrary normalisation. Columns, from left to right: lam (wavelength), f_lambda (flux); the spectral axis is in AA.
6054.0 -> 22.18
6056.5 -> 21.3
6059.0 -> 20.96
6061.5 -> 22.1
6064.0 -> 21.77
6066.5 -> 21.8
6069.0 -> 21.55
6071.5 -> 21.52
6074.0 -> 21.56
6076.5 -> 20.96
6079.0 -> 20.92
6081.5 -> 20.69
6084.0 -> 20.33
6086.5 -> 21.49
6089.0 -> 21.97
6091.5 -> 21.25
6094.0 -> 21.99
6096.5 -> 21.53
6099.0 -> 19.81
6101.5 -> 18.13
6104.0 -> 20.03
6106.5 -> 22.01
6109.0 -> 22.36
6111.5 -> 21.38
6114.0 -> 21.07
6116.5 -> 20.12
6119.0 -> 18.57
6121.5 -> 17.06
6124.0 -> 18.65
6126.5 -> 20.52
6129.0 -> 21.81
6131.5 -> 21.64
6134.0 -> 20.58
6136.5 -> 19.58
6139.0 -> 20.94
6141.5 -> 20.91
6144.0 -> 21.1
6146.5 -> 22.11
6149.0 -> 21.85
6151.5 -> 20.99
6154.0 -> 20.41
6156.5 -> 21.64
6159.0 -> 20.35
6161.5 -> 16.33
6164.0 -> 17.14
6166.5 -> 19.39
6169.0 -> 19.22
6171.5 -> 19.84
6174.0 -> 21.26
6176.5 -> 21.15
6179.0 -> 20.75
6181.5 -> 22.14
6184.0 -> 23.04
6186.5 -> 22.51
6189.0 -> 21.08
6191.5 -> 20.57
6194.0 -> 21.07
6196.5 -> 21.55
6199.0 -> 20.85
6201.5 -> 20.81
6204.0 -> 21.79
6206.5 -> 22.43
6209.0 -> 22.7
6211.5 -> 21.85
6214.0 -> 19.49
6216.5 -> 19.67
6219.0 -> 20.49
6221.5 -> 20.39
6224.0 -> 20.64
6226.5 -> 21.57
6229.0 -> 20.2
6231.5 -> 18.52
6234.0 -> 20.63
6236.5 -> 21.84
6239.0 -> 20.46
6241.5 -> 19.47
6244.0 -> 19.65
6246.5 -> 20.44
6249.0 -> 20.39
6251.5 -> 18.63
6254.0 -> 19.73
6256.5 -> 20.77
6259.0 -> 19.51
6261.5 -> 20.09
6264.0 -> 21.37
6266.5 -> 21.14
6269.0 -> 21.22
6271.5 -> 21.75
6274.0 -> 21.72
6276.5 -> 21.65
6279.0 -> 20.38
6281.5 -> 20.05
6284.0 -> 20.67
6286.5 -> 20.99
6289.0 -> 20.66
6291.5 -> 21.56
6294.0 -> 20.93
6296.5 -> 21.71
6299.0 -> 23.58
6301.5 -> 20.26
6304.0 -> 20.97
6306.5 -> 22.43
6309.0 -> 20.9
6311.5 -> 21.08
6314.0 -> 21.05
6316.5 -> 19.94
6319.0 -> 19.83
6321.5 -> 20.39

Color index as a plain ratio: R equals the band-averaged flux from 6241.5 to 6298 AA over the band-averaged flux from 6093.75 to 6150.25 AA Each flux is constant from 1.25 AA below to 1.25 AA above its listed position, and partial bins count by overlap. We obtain 1.0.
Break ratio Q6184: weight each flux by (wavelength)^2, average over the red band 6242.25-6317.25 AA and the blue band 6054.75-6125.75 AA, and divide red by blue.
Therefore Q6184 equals 1.1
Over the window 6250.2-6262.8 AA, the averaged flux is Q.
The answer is 19.8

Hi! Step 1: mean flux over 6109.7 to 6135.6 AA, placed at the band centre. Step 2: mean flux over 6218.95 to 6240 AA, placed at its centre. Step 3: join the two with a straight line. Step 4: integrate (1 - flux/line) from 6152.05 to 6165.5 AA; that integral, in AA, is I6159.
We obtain 0.68 AA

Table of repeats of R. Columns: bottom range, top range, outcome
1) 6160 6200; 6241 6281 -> 1.00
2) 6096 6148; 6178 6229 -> 1.04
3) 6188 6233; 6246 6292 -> 0.99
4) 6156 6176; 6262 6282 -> 1.09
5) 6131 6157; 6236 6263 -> 0.95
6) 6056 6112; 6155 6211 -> 0.98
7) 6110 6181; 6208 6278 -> 1.02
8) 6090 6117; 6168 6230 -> 1.01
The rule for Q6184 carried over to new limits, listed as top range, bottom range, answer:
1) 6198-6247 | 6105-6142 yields 1.04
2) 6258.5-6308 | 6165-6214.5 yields 1.03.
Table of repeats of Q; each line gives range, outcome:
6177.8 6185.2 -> 22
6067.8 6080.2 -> 21.3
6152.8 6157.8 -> 21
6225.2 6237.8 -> 20.6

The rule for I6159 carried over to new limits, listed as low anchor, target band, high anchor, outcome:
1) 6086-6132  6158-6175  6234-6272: 1.2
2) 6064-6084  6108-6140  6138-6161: 1.2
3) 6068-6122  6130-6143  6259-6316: 0.1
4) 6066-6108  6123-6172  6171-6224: 2.0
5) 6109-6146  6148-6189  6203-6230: 0.3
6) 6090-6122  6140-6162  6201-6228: 0.0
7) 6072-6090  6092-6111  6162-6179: -0.1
